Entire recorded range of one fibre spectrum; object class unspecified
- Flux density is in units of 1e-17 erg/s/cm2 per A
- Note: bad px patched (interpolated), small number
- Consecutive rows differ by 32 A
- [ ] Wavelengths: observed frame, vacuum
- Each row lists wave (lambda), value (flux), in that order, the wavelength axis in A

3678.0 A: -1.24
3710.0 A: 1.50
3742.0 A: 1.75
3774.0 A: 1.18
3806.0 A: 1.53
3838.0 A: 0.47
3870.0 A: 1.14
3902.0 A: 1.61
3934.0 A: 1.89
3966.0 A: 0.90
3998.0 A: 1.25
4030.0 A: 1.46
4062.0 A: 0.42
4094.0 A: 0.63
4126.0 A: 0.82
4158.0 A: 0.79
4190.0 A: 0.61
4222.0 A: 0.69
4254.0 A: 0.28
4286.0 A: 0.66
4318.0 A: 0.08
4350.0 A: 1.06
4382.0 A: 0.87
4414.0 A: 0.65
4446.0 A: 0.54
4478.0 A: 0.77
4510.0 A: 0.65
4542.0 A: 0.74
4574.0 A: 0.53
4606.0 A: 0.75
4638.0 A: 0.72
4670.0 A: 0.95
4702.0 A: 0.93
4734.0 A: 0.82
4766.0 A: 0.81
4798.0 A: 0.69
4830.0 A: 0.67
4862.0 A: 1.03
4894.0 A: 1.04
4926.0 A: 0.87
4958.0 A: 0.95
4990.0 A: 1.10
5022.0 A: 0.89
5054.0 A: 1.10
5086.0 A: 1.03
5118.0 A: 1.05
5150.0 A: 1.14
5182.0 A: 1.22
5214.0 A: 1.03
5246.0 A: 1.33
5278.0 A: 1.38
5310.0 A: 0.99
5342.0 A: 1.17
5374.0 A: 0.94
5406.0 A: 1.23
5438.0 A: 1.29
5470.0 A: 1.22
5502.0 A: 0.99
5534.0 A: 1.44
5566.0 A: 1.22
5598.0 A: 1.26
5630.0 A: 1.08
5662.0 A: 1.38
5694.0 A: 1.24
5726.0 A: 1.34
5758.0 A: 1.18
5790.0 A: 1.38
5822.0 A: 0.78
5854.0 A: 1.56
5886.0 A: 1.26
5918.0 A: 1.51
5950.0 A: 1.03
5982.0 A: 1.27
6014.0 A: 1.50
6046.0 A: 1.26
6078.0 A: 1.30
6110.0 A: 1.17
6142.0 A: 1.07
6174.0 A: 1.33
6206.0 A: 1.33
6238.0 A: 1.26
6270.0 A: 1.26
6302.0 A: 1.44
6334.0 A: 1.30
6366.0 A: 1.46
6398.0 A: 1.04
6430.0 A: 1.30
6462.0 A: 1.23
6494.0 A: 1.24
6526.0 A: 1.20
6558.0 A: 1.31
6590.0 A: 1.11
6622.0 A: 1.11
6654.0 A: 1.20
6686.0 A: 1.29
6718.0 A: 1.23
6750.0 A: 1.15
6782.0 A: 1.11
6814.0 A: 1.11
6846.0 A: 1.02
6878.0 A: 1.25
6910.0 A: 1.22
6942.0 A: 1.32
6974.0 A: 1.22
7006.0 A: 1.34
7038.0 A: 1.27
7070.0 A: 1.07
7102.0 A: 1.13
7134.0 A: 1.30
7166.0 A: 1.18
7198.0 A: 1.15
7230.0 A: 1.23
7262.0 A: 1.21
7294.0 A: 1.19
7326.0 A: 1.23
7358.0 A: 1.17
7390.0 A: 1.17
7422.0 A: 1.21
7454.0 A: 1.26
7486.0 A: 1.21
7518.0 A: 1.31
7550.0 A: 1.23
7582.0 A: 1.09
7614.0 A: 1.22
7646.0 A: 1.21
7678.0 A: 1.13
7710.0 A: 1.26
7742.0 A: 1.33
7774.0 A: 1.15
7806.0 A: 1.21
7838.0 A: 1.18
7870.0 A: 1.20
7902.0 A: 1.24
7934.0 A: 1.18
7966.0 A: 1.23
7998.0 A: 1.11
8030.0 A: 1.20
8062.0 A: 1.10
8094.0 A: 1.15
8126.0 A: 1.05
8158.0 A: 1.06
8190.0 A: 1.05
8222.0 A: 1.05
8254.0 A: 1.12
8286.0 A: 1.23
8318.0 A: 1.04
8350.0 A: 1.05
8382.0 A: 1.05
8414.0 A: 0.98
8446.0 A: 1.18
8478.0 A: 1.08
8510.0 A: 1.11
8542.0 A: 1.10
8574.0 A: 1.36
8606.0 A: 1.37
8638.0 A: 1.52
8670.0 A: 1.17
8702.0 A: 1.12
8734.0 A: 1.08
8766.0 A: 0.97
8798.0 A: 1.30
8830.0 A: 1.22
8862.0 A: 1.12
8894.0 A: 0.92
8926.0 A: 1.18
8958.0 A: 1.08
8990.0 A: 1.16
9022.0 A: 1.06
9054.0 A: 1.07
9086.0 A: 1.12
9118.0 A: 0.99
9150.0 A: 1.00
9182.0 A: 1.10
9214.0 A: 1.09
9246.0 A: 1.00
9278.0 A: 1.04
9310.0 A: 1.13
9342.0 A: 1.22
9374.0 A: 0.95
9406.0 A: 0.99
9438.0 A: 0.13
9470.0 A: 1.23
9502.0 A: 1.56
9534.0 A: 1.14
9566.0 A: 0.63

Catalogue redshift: 0.310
